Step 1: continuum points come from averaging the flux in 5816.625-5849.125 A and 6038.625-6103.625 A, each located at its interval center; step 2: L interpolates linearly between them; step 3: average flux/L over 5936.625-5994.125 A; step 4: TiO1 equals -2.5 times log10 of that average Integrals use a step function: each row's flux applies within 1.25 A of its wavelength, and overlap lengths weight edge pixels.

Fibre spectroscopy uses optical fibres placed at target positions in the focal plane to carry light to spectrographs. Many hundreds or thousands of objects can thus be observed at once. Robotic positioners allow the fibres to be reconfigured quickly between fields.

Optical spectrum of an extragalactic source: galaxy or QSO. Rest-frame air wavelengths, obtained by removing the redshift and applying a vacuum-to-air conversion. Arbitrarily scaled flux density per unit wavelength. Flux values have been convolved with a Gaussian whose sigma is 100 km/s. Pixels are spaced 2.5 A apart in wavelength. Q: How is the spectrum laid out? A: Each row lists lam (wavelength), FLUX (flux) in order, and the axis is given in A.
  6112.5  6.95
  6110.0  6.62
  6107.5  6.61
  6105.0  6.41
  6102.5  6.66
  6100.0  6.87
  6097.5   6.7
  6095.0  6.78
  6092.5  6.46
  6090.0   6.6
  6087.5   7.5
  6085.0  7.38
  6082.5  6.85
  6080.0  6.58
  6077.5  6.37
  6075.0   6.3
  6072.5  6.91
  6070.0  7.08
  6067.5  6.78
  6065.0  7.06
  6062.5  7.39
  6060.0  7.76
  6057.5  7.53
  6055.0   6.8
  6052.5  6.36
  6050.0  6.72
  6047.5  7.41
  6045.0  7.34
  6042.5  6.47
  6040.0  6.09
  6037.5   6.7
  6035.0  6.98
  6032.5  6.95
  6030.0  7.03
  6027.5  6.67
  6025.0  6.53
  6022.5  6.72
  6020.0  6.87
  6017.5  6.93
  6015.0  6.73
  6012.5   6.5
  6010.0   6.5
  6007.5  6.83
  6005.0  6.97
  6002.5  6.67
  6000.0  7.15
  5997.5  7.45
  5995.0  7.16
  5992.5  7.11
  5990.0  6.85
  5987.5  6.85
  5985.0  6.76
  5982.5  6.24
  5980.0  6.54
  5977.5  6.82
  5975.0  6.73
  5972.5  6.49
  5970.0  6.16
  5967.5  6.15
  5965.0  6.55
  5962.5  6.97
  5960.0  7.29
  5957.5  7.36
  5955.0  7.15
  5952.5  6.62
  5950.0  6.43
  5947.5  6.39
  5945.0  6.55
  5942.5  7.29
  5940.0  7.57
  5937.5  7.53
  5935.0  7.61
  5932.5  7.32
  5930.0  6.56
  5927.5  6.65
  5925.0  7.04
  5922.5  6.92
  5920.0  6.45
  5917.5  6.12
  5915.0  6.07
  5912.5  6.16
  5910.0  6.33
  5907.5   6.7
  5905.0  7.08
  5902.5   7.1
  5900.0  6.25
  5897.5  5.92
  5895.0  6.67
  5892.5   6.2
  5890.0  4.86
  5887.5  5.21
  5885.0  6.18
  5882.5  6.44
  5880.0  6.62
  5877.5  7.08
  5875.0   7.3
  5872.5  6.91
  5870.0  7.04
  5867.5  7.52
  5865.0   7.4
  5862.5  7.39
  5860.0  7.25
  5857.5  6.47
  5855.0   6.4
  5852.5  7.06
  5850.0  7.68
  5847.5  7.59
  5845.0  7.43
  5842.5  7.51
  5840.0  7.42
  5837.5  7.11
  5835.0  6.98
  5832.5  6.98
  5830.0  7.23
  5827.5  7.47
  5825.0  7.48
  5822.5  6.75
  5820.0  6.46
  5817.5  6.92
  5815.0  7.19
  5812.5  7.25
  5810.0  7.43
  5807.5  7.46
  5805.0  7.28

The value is 0.03 mag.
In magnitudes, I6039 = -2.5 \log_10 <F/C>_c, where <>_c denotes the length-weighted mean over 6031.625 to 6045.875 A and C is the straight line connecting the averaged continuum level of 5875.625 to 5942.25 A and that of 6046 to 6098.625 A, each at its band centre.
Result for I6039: 0.02 mag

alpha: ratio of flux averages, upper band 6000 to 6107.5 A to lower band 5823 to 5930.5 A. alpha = 1.00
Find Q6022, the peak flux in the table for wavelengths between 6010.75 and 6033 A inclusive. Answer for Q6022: 7.03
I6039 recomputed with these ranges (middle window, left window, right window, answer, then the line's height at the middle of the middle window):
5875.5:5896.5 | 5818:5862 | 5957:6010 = 0.14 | 7.03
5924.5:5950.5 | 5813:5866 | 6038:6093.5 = 0.00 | 7.04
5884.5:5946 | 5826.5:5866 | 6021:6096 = 0.08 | 7.1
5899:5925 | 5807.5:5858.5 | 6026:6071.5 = 0.08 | 7.08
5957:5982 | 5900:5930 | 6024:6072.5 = 0.01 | 6.73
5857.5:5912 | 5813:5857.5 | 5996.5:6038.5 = 0.07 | 7.06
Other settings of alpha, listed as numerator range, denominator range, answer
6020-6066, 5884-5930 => 1.09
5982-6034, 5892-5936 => 1.03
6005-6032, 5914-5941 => 0.98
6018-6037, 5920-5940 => 0.96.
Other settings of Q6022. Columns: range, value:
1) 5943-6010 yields 7.45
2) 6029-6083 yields 7.76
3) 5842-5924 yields 7.68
